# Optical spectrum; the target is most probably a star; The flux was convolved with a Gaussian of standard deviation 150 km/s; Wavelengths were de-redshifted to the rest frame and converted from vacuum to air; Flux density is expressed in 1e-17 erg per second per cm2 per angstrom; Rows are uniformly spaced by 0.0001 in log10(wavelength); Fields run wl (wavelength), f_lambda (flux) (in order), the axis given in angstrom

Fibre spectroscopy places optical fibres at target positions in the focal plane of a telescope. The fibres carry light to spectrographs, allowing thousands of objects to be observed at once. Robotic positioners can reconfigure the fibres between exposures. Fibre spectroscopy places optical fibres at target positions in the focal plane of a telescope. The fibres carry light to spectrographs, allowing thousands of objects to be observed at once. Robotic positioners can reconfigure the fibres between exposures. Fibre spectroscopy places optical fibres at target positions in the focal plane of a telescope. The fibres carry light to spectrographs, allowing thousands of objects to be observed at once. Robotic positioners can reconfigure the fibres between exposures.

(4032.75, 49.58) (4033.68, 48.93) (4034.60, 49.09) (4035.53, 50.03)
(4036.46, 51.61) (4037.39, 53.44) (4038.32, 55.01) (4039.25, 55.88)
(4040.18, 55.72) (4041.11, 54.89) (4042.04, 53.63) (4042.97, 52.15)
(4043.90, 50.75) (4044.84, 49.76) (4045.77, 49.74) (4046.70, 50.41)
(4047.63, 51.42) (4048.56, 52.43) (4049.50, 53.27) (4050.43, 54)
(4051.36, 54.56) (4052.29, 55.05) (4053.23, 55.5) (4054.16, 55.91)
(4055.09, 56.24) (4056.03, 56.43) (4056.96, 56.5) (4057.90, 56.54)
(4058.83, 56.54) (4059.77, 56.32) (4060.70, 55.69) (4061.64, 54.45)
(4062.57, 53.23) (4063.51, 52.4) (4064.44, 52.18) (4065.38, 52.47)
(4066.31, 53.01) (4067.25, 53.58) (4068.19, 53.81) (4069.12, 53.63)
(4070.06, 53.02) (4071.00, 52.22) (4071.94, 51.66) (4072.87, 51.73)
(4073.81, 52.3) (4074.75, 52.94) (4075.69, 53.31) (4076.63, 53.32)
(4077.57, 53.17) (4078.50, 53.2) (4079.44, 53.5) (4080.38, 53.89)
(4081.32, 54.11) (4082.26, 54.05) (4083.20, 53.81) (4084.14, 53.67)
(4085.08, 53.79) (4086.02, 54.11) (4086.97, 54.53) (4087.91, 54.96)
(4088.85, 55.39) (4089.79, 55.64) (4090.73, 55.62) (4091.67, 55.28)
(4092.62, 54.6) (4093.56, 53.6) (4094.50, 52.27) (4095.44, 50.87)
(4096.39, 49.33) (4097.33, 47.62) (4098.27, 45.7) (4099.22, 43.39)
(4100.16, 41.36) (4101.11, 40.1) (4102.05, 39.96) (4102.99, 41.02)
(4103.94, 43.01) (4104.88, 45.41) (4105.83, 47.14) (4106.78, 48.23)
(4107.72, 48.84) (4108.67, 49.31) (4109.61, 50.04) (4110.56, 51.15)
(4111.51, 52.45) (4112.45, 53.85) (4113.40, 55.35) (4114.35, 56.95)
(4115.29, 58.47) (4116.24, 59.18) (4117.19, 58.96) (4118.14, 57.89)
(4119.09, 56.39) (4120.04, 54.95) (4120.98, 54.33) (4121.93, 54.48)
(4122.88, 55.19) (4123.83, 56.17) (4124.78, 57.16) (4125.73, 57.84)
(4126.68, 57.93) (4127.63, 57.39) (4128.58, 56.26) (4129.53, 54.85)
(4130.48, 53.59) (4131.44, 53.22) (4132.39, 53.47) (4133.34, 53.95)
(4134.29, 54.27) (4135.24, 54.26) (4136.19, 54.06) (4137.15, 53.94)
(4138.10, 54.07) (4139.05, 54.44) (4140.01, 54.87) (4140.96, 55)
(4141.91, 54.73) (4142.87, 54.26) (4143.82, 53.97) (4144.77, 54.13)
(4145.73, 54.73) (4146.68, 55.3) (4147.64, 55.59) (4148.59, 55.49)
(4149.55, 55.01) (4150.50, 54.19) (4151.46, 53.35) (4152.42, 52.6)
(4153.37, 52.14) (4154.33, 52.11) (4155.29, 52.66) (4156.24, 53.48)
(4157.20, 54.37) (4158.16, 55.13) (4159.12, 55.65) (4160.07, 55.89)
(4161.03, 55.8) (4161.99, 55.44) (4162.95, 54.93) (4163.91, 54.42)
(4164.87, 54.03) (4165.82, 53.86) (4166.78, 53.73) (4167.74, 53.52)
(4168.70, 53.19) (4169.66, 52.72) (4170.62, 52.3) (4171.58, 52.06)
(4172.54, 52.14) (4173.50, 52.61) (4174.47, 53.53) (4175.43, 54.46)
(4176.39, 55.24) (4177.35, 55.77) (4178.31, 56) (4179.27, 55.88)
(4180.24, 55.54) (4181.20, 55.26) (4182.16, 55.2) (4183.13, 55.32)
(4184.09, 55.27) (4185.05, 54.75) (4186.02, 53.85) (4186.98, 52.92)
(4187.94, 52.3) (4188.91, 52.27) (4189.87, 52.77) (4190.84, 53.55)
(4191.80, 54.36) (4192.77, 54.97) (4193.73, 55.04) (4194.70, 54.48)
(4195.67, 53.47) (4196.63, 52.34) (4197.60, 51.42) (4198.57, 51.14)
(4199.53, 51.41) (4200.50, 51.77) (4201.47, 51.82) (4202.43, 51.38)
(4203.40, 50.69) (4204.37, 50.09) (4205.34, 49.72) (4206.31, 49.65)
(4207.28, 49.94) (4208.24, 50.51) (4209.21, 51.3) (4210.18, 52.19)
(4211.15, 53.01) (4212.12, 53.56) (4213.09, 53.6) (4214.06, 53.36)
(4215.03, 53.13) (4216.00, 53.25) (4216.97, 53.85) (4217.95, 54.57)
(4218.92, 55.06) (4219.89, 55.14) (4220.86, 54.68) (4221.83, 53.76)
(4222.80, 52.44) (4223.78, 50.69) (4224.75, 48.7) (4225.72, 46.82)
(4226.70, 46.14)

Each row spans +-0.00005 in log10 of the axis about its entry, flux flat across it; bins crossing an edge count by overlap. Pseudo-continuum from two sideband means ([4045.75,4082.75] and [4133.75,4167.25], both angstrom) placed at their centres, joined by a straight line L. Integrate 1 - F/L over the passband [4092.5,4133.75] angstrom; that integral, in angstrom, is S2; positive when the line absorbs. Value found 1.7 angstrom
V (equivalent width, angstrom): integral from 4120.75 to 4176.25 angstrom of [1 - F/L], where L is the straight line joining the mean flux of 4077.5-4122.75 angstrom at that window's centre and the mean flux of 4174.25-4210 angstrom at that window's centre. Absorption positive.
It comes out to -2.0 angstrom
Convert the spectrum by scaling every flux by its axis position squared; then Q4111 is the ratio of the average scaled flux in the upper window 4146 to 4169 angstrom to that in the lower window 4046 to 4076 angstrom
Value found 1.06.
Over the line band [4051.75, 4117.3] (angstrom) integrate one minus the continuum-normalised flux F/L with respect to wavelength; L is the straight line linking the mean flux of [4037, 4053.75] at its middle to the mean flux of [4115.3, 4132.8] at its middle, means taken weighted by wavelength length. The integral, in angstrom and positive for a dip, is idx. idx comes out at 2.7 angstrom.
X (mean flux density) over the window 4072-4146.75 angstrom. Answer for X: 52.9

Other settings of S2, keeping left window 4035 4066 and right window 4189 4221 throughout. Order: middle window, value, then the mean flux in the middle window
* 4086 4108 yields 1.83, 49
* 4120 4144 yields -0.82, 55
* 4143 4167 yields -0.61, 54.3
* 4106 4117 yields 0.05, 53.1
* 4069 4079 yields 0.16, 52.7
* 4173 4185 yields -0.50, 55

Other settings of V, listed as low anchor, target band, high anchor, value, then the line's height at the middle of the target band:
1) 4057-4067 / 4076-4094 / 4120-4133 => 0.2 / 54.8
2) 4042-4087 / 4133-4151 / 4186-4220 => -0.5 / 53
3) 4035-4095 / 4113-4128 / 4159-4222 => -0.9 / 53.6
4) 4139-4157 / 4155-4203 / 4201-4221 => -0.5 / 53.2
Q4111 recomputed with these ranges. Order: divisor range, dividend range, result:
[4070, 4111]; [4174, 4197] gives 1.12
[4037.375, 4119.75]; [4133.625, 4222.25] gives 1.07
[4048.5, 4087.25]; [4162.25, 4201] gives 1.05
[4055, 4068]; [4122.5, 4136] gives 1.05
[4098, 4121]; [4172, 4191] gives 1.12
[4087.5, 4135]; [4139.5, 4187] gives 1.06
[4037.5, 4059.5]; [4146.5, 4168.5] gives 1.06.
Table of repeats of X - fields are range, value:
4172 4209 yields 53.1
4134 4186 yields 54.3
